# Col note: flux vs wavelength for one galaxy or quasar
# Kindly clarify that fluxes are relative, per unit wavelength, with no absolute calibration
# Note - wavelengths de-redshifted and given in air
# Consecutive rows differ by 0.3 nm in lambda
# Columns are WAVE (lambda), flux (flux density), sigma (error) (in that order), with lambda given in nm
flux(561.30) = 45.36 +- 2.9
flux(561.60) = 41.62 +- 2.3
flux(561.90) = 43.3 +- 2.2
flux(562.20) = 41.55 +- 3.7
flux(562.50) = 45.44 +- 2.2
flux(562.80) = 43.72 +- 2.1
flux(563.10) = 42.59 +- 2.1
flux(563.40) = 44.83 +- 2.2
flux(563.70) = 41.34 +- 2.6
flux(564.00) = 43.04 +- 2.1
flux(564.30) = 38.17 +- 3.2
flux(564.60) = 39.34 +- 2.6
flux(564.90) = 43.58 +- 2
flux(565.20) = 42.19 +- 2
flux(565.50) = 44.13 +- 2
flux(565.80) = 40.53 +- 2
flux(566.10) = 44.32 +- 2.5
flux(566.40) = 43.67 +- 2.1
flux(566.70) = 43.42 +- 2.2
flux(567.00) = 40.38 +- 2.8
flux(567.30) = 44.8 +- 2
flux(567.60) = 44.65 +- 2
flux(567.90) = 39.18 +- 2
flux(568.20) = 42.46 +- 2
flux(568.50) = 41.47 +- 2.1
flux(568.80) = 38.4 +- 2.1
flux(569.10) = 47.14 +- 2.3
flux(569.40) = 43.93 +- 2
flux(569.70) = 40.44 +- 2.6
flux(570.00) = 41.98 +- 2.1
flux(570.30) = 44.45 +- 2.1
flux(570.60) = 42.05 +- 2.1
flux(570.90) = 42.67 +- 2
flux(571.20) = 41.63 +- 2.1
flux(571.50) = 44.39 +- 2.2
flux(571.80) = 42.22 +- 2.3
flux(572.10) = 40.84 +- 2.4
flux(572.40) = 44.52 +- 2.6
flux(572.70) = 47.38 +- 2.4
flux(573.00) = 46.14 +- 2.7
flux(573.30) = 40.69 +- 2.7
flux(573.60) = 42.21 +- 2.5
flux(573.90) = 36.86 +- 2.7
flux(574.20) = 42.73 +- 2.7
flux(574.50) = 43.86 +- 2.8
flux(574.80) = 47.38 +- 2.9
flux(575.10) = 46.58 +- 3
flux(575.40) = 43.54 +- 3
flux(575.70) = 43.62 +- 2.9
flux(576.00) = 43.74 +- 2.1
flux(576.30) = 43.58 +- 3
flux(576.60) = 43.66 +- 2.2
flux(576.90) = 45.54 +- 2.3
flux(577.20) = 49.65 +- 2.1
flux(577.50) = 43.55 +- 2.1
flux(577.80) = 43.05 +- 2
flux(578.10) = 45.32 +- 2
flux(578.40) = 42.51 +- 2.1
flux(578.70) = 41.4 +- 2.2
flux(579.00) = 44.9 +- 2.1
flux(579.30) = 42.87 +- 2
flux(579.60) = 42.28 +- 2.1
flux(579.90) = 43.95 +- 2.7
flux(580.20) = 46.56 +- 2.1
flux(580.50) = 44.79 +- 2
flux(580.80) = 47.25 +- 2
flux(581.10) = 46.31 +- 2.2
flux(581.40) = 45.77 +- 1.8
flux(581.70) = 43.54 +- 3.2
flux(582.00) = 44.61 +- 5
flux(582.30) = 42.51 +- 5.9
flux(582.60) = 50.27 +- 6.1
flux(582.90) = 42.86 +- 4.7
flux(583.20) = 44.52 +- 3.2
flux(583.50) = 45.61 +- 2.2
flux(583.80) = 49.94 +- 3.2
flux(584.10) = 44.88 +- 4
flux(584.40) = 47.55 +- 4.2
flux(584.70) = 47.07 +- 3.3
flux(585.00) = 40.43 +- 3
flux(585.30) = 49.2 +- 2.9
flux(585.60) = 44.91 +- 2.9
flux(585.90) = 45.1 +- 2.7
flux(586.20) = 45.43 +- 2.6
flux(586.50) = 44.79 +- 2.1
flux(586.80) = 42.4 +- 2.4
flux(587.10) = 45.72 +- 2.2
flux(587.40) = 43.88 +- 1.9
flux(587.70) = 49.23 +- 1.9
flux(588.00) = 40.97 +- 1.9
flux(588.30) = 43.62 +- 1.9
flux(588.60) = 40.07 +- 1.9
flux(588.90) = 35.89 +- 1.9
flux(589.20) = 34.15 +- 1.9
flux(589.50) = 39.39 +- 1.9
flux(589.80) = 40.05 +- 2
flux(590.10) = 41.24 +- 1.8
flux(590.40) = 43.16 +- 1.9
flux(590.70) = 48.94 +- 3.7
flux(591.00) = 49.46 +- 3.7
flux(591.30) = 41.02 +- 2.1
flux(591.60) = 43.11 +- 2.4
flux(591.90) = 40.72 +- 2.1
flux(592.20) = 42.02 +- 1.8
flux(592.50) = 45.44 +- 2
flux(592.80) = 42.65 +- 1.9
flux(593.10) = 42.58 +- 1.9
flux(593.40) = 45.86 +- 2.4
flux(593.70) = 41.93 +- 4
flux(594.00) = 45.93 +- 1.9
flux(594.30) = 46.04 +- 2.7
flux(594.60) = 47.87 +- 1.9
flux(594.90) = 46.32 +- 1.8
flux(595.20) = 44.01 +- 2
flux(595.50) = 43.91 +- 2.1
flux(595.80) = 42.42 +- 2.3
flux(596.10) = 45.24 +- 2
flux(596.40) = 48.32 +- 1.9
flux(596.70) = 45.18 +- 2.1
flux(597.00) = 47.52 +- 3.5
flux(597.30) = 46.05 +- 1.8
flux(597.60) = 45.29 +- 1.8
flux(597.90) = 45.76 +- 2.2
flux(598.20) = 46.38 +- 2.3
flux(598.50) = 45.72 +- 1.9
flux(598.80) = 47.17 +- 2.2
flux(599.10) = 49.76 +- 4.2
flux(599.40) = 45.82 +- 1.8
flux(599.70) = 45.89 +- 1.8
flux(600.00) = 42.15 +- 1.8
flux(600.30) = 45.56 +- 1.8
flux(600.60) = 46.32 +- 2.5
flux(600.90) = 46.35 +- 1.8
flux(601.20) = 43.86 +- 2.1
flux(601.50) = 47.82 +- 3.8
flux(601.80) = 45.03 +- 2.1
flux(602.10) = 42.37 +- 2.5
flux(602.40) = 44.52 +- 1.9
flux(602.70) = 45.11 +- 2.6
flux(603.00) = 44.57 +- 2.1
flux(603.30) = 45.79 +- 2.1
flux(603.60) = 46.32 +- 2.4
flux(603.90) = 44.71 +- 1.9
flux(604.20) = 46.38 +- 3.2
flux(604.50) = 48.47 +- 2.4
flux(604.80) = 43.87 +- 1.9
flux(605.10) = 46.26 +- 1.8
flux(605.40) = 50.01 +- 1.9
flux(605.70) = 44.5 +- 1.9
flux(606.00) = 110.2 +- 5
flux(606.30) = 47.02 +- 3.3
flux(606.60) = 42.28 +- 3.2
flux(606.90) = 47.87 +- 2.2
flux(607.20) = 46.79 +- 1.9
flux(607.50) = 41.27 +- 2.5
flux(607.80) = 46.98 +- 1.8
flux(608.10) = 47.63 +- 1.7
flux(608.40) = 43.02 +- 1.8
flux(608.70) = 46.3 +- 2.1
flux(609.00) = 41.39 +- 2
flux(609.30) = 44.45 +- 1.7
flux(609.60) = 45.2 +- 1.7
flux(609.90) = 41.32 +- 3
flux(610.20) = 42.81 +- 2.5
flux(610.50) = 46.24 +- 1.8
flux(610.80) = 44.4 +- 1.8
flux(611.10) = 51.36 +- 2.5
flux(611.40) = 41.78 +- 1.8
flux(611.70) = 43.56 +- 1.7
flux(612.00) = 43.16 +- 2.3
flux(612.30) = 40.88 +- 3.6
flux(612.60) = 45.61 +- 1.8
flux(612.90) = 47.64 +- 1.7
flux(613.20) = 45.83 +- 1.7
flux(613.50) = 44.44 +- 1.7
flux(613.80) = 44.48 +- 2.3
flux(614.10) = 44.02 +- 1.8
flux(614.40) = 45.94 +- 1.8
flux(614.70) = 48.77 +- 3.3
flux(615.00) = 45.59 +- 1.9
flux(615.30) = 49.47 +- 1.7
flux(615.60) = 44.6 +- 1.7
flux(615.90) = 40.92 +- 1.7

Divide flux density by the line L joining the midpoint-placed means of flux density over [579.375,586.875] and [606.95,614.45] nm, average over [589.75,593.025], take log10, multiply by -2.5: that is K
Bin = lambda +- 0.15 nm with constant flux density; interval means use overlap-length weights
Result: 0.04 mag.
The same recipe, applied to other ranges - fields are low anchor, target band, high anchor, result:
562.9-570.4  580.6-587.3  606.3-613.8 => -0.05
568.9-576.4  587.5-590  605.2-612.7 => 0.12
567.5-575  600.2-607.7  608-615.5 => -0.08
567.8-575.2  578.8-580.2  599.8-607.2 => 0.01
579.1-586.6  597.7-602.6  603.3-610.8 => 0.03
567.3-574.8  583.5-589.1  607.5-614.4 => -0.02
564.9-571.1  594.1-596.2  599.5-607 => 0.04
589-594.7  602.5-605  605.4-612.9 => 0.01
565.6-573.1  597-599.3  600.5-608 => 0.01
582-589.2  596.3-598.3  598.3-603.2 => -0.02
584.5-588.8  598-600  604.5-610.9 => 0.00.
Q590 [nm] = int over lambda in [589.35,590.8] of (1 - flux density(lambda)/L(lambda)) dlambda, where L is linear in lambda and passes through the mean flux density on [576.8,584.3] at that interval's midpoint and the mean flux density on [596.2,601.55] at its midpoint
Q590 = 0.103 nm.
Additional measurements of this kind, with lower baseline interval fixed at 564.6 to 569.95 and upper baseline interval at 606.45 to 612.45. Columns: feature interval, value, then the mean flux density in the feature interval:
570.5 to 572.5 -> 0.01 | 42.6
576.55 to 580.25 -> -0.10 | 44.2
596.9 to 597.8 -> -0.05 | 46.2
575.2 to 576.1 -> -0.02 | 43.8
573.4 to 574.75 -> 0.03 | 41.8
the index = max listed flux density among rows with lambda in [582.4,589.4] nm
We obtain 50.27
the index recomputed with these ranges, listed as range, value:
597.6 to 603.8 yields 49.76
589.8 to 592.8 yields 49.46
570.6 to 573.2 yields 47.38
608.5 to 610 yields 46.3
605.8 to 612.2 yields 110.2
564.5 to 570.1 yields 47.14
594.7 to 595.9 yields 46.32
